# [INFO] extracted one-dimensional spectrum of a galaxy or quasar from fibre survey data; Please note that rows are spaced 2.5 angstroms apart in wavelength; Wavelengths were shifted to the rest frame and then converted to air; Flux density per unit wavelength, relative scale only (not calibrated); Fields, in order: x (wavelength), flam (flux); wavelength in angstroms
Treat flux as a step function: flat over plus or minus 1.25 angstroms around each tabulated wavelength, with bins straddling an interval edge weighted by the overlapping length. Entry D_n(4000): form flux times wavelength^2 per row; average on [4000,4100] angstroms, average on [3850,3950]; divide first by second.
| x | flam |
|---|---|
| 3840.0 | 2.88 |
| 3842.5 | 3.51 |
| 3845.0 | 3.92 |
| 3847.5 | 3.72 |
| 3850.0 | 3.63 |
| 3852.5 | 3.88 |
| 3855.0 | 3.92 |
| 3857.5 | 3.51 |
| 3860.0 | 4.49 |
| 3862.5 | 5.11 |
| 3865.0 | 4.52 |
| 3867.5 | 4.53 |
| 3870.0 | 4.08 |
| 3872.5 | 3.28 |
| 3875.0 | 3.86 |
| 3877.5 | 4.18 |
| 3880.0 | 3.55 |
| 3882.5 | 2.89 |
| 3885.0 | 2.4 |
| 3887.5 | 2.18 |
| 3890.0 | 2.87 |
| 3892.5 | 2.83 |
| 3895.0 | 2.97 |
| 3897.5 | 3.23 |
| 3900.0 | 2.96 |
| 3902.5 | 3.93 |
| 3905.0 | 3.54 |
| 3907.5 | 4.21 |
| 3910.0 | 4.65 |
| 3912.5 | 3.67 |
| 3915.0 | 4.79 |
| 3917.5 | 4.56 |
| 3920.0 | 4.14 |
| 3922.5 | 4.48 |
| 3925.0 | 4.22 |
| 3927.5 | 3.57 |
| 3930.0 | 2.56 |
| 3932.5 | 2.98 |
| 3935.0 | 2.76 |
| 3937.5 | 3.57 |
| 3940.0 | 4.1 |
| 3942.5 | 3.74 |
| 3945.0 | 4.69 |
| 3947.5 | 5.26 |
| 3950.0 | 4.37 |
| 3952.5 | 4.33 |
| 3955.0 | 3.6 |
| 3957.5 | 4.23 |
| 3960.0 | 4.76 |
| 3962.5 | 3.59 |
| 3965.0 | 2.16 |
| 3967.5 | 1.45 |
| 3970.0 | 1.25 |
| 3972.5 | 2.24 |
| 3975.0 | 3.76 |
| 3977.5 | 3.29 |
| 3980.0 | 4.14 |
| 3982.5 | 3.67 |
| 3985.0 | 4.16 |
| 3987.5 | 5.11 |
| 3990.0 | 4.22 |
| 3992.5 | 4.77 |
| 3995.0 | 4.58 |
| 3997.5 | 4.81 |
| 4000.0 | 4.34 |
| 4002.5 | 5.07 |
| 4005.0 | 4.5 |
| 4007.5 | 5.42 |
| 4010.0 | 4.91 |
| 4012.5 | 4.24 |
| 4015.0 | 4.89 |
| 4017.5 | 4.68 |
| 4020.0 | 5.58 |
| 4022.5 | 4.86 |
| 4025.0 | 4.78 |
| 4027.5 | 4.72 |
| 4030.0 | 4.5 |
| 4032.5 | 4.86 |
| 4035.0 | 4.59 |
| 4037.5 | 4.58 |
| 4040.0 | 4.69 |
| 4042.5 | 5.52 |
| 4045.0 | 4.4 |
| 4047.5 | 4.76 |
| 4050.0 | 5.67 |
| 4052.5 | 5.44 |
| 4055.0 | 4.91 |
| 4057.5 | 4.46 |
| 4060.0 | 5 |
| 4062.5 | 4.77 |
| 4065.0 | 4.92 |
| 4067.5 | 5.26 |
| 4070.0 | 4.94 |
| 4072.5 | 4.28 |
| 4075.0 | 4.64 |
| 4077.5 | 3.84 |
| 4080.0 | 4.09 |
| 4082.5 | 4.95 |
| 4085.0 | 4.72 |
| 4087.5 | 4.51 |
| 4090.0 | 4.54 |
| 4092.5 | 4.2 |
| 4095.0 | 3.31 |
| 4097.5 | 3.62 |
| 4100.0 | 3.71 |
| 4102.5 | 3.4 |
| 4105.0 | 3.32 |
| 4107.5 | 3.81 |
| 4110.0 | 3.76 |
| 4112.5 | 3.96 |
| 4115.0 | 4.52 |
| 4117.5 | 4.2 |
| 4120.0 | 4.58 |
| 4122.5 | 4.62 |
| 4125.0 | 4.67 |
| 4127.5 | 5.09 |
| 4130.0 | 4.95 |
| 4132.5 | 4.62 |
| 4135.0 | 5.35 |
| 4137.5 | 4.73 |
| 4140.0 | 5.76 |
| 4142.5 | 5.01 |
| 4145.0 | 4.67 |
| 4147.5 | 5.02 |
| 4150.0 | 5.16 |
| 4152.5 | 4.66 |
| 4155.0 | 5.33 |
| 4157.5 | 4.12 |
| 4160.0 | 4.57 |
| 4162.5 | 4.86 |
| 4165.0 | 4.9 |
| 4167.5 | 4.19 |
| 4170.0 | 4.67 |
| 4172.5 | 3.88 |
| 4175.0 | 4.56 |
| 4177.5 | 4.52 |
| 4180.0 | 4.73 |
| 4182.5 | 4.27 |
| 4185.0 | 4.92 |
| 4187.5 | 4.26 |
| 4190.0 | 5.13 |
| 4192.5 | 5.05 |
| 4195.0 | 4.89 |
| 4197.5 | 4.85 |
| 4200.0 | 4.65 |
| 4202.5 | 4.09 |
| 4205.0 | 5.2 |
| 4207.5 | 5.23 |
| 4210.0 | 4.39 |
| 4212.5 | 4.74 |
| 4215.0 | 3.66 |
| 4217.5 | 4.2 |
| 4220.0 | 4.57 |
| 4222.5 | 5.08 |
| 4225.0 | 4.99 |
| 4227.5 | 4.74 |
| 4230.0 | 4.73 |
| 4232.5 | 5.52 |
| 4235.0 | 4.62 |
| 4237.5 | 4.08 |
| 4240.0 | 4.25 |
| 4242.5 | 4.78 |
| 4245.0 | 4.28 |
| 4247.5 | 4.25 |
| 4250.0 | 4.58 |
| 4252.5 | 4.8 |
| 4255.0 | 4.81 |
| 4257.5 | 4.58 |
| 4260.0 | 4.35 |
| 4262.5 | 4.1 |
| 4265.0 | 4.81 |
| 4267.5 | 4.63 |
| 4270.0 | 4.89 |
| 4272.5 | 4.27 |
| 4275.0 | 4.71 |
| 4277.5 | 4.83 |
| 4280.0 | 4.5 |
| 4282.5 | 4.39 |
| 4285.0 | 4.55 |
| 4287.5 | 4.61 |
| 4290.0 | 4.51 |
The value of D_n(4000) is 1.34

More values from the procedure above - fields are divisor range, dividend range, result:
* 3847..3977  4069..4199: 1.39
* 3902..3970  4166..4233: 1.39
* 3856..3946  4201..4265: 1.46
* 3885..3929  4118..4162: 1.49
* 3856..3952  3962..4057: 1.22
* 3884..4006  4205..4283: 1.42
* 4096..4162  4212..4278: 1.07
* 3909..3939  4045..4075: 1.38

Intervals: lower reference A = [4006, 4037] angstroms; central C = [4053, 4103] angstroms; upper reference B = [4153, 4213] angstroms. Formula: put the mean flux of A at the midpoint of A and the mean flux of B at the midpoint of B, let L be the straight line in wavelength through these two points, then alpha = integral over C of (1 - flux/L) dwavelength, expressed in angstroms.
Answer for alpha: 3.54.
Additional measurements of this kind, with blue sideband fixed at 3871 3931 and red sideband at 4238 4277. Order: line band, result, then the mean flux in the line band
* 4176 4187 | -0.6 angstroms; 4.58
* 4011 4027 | -3.9 angstroms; 4.83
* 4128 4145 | -3.4 angstroms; 5.04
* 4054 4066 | -2.4 angstroms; 4.81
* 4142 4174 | -3.2 angstroms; 4.69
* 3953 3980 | 4.5 angstroms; 3.12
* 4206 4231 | -1.2 angstroms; 4.64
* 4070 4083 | -1.1 angstroms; 4.38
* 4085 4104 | 0.7 angstroms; 3.95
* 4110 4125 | -0.7 angstroms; 4.35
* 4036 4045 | -2.0 angstroms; 4.85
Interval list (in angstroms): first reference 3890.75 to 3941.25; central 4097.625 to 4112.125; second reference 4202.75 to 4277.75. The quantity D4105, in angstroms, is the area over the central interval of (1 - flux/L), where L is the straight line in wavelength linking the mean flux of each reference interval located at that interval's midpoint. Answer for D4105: 2.1 angstroms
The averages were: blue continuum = 3.68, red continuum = 4.61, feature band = 3.62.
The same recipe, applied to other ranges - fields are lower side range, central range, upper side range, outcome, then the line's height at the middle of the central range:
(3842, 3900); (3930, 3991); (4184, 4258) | 3.97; 3.87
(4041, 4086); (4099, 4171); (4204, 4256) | 2.63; 4.74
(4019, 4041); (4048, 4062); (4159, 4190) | -0.92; 4.75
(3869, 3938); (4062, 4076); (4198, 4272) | -2.55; 4.07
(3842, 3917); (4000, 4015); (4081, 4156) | -2.43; 4.12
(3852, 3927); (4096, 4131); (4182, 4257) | 1.85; 4.37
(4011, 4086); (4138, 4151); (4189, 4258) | -1.04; 4.72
